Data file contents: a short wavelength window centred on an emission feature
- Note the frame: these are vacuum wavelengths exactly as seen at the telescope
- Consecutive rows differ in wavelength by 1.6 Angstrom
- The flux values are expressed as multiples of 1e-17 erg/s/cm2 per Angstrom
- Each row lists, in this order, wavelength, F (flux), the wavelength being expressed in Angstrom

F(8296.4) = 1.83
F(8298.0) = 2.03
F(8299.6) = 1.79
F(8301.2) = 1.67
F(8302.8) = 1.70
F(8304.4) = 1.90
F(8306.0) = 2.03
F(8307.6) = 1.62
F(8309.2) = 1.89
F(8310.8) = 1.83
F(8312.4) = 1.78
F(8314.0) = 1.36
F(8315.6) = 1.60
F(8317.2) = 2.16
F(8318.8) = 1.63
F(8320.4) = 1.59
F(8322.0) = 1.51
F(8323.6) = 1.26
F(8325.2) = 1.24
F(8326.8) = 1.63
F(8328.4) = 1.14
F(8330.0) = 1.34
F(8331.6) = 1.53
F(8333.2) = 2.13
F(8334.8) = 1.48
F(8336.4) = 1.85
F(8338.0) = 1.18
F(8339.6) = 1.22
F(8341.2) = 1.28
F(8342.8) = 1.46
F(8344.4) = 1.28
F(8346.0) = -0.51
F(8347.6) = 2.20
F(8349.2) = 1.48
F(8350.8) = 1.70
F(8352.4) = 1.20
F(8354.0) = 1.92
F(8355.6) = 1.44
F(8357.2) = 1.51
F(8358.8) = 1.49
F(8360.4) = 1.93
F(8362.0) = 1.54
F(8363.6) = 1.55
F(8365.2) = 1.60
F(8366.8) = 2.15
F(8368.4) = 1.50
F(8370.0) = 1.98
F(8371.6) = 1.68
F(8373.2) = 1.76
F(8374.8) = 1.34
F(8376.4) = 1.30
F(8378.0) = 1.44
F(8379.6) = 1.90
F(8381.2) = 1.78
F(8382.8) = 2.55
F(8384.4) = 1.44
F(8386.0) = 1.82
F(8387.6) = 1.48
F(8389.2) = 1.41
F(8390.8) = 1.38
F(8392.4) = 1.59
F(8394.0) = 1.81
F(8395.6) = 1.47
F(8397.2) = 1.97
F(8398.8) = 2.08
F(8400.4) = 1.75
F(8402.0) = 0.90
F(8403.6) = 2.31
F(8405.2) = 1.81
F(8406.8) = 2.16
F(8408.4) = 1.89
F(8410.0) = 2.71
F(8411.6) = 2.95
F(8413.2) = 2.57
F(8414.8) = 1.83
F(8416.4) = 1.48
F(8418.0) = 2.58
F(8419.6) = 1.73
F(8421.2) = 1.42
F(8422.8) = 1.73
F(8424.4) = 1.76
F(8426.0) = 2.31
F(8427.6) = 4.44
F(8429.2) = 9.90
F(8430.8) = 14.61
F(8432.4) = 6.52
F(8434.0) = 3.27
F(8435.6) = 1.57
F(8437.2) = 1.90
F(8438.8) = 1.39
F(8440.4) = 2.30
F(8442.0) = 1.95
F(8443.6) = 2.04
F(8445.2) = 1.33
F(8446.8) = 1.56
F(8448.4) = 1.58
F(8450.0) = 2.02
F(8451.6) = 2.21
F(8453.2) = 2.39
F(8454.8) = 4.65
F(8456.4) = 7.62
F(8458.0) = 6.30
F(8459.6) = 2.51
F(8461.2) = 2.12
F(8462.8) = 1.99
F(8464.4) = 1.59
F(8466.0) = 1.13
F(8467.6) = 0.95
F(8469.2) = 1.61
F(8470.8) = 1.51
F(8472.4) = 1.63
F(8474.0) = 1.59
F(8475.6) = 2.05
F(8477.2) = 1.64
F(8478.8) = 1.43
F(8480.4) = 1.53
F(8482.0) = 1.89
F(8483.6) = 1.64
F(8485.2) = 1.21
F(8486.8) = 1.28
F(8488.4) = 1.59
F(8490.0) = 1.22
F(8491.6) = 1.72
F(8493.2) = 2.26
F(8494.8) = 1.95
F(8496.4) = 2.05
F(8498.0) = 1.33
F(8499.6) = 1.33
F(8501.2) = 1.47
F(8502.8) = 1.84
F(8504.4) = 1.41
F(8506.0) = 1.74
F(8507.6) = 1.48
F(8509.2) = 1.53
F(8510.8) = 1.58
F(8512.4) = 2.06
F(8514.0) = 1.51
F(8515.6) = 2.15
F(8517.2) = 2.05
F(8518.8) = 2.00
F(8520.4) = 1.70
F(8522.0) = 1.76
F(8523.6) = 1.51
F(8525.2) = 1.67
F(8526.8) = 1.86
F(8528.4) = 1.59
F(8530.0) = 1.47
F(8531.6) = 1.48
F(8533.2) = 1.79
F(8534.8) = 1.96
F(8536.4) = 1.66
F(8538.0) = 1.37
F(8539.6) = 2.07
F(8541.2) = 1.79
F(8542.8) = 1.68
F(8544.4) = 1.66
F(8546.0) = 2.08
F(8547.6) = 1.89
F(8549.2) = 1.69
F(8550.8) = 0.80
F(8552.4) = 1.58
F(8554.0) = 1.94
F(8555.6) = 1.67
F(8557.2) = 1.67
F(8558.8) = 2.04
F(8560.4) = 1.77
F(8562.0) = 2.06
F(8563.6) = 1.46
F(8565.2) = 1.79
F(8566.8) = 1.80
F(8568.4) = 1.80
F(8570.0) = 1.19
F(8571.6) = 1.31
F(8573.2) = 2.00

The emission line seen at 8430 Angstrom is Halpha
